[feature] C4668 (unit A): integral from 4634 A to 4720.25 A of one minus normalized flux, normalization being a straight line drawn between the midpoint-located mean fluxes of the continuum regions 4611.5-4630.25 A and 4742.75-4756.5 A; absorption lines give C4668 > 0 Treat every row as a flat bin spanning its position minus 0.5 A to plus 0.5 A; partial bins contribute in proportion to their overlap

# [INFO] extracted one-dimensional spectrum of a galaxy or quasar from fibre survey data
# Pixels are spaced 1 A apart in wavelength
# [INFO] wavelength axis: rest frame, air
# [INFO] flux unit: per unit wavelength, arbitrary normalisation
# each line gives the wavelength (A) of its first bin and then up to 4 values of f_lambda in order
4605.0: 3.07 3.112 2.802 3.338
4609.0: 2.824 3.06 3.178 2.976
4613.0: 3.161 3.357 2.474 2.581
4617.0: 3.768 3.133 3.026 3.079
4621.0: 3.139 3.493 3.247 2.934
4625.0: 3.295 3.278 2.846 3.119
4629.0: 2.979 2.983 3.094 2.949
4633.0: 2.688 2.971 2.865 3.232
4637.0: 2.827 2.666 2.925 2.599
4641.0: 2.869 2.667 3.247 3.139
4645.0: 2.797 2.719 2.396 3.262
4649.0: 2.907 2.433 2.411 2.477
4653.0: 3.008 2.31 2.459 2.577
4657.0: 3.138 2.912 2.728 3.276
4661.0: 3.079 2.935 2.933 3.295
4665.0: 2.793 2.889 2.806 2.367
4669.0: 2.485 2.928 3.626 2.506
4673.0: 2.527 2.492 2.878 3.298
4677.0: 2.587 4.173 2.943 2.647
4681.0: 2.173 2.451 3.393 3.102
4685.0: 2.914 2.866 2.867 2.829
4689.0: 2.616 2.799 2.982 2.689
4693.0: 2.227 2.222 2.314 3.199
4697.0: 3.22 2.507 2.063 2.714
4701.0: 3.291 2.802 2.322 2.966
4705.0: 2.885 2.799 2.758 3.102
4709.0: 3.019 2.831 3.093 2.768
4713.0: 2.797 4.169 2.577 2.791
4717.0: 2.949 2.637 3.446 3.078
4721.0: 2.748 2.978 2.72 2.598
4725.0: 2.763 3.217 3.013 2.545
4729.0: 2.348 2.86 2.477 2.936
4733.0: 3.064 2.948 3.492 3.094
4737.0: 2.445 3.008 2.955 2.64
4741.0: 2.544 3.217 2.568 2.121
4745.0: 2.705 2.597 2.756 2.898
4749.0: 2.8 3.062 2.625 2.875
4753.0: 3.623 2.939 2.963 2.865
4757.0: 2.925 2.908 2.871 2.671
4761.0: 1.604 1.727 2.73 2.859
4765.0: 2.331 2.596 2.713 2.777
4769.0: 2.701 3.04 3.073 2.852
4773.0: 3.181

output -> 3.9 A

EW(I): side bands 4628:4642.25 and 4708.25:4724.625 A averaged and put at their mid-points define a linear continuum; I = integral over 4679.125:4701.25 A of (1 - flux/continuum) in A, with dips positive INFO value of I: 1.5 A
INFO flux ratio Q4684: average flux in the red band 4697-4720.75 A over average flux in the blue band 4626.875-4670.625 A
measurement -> 1.0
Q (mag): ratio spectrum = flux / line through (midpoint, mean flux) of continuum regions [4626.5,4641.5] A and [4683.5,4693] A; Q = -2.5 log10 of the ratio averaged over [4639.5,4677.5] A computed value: 0.022 mag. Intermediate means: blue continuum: 2.91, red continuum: 2.82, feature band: 2.81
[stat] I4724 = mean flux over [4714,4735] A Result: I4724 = 2.88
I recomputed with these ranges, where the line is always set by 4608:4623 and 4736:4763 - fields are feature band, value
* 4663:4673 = 0.39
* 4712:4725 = -0.57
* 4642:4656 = 1.32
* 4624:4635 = 0.20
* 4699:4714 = -0.17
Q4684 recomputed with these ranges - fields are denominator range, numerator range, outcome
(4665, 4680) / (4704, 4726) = 1.02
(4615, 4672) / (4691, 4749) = 0.97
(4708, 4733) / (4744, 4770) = 0.94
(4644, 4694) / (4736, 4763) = 0.97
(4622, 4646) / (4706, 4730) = 0.98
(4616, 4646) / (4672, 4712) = 0.93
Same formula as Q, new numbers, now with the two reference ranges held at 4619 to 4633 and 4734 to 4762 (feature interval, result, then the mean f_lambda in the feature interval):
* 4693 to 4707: 0.08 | 2.7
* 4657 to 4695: 0.05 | 2.84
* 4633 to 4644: 0.06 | 2.89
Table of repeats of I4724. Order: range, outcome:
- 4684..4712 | 2.78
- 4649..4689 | 2.83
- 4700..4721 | 2.94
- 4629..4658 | 2.81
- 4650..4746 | 2.83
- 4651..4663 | 2.8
